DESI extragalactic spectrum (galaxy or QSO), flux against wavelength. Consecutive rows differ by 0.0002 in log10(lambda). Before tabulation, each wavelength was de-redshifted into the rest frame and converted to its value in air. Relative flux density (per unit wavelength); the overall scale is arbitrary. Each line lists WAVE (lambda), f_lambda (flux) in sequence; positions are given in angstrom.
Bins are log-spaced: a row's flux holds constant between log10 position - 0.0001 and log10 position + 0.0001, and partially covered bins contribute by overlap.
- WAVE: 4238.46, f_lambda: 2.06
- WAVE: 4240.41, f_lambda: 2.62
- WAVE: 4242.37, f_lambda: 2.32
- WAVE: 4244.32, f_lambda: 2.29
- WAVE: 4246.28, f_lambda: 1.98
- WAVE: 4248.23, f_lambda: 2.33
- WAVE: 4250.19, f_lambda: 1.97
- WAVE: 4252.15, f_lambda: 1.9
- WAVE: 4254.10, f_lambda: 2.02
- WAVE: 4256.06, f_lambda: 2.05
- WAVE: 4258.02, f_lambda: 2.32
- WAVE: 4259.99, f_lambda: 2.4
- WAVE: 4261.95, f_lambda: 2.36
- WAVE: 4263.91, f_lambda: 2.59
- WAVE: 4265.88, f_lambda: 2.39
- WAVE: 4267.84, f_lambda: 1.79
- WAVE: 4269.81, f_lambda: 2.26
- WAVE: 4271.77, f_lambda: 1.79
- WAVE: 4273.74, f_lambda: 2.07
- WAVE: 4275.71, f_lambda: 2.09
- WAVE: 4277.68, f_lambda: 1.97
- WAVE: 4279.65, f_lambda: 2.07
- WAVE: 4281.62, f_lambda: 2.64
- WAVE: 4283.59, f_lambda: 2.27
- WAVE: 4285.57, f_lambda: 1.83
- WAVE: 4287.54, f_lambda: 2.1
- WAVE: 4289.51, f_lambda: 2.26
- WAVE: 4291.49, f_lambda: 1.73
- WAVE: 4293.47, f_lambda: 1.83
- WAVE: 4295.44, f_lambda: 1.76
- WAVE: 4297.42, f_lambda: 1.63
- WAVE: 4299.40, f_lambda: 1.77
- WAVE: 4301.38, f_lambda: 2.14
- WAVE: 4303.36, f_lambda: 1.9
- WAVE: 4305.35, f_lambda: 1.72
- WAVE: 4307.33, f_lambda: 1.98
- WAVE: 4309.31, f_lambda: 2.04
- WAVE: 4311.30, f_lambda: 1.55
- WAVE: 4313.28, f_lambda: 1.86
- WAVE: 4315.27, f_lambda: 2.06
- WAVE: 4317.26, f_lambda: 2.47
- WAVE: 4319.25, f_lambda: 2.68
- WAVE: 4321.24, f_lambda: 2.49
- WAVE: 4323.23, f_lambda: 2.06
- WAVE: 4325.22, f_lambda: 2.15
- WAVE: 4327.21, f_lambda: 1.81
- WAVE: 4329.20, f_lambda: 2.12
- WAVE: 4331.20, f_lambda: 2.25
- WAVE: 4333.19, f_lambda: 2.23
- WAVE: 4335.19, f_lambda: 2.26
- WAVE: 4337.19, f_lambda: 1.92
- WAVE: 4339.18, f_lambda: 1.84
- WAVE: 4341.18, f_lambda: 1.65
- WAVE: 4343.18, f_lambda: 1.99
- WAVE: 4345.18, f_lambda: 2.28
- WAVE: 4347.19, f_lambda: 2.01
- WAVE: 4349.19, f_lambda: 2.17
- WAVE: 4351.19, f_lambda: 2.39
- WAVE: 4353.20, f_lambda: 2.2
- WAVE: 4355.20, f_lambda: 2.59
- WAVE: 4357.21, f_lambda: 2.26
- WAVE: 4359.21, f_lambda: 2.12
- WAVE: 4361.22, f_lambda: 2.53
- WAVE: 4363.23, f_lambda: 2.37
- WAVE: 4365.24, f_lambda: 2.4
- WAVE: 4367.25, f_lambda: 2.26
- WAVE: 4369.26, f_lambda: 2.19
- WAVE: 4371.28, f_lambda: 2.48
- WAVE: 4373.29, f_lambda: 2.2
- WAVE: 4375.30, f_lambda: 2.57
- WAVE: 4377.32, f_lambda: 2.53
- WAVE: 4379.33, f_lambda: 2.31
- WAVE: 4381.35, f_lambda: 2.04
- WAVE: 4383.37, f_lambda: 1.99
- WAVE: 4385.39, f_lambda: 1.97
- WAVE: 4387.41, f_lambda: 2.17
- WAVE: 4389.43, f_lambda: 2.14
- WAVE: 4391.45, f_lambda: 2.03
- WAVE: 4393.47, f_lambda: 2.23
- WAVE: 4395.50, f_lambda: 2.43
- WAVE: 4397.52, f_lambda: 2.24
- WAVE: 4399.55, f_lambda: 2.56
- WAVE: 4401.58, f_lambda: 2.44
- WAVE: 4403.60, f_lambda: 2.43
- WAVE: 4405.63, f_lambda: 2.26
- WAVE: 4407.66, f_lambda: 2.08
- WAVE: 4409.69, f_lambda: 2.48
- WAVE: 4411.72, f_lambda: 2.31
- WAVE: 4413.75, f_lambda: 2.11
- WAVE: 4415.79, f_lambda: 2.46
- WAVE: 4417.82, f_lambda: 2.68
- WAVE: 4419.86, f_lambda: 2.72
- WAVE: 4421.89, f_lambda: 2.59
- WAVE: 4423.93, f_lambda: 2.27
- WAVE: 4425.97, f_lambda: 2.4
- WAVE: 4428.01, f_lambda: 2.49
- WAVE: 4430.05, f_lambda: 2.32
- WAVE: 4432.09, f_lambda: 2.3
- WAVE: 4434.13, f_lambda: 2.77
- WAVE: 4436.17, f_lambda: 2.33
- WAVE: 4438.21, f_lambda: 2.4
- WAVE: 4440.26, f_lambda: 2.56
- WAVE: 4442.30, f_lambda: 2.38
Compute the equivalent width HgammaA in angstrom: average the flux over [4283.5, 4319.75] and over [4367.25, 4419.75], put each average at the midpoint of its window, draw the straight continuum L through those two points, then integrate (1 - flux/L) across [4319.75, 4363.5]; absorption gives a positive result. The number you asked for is -1.28 angstrom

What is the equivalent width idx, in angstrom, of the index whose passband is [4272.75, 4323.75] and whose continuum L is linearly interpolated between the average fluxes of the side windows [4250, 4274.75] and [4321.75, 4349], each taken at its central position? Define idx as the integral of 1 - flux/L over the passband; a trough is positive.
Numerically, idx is 1.63 angstrom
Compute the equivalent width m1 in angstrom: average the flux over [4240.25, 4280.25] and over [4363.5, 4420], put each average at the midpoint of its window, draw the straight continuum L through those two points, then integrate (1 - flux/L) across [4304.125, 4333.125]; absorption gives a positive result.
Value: 1.7 angstrom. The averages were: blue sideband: 2.16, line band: 2.09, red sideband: 2.31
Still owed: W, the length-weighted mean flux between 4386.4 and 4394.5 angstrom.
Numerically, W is 2.14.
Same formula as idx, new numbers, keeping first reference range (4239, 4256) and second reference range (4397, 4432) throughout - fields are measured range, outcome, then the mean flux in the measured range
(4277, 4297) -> 1.7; 2.04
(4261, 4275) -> 0.1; 2.18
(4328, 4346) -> 1.9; 2.06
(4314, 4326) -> -0.2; 2.31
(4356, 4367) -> 0.0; 2.34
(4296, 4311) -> 2.6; 1.86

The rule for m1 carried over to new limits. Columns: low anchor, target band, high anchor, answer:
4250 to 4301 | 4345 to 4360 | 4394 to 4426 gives 0.1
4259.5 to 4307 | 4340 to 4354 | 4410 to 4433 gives 0.8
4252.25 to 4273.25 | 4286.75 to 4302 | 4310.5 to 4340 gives 1.8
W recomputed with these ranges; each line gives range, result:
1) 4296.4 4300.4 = 1.7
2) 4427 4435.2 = 2.47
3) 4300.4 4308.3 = 1.93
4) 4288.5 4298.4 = 1.84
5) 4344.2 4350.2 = 2.15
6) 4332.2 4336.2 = 2.24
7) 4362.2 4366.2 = 2.38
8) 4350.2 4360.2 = 2.31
